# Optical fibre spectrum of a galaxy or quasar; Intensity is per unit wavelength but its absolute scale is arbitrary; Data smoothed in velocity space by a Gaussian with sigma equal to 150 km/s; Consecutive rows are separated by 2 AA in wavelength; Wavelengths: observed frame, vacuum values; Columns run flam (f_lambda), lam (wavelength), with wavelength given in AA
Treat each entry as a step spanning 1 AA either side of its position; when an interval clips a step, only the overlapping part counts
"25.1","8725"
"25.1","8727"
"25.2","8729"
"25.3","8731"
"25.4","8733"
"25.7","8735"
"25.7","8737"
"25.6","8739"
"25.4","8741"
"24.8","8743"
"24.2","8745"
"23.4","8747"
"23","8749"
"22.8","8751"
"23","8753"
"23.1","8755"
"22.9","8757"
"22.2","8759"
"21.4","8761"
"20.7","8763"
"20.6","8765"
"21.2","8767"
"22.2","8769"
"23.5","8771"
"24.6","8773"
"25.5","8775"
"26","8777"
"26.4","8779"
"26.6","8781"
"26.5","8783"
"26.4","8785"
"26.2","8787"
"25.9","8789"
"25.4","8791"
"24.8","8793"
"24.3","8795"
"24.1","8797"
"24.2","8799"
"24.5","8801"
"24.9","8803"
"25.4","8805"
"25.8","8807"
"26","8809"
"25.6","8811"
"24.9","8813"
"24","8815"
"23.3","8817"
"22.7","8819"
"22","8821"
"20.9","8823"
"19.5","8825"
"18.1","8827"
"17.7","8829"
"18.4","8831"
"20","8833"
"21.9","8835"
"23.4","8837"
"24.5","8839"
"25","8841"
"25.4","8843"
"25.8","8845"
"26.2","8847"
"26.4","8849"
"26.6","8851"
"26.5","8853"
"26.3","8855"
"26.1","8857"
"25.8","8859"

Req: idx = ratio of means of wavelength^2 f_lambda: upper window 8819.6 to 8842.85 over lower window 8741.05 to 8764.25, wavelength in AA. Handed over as 0.9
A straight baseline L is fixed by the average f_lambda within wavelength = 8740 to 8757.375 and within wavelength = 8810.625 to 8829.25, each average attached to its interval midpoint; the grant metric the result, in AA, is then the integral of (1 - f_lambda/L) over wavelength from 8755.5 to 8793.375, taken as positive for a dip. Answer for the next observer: -1.9 AA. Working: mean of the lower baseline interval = 23.6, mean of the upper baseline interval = 21.9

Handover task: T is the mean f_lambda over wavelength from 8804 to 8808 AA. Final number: 25.6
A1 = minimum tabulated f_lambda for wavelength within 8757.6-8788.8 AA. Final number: 20.6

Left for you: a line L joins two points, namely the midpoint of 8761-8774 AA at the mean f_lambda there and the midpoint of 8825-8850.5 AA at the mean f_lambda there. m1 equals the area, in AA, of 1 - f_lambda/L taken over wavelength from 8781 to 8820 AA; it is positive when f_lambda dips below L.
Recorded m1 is -4.7 AA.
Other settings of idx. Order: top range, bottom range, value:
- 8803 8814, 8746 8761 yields 1.13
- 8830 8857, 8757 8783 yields 1.06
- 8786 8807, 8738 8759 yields 1.06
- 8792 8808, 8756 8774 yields 1.13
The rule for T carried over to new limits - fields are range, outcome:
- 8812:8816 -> 24.4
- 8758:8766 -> 21.2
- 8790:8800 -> 24.6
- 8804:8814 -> 25.5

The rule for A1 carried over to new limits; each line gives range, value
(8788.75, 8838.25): 17.7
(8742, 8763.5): 20.7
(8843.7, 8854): 25.8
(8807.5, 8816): 24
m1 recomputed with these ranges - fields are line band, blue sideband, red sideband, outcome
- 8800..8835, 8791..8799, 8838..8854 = 3.5 AA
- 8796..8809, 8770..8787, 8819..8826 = -1.0 AA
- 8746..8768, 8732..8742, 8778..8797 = 2.9 AA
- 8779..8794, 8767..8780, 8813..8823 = -1.2 AA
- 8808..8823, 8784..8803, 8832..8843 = 0.2 AA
